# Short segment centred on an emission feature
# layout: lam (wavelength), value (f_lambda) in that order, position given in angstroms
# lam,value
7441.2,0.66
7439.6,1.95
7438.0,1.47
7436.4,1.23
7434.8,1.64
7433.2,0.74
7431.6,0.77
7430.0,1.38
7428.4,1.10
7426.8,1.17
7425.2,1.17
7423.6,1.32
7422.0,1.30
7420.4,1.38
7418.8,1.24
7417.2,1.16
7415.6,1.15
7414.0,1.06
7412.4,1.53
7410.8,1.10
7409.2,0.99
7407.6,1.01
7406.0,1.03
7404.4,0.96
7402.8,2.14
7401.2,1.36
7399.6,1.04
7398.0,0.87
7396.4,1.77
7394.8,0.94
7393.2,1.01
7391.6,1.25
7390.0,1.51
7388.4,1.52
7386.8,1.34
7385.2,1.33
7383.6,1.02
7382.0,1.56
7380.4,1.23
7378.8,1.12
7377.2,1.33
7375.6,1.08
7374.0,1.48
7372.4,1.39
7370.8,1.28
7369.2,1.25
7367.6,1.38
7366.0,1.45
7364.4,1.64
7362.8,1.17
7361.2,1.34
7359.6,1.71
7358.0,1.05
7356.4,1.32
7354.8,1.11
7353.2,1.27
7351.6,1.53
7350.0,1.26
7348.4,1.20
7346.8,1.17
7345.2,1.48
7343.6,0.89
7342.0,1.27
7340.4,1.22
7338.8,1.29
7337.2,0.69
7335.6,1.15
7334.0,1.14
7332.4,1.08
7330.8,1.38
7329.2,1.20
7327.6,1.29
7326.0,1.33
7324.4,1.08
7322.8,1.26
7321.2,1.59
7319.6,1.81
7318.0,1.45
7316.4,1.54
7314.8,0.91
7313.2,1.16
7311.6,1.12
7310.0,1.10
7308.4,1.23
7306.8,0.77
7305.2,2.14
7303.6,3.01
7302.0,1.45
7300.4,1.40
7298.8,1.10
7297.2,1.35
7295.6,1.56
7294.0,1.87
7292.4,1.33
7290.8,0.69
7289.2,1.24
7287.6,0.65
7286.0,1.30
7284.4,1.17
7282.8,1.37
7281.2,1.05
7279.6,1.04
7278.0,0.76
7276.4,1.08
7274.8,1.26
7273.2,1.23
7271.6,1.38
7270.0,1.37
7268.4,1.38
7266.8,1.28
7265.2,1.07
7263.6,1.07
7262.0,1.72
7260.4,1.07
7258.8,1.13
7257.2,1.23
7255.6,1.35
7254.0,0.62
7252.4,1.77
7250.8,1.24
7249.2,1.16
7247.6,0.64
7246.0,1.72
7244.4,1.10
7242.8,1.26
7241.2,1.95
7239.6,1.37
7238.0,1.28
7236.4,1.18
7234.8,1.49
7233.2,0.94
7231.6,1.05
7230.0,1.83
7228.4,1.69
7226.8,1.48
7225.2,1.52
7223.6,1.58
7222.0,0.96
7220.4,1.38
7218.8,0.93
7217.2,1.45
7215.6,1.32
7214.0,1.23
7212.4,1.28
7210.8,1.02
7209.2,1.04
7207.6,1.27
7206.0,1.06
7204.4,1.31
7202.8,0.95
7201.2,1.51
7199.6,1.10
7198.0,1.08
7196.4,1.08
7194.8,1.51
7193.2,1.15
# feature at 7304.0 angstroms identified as [S II] 6716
